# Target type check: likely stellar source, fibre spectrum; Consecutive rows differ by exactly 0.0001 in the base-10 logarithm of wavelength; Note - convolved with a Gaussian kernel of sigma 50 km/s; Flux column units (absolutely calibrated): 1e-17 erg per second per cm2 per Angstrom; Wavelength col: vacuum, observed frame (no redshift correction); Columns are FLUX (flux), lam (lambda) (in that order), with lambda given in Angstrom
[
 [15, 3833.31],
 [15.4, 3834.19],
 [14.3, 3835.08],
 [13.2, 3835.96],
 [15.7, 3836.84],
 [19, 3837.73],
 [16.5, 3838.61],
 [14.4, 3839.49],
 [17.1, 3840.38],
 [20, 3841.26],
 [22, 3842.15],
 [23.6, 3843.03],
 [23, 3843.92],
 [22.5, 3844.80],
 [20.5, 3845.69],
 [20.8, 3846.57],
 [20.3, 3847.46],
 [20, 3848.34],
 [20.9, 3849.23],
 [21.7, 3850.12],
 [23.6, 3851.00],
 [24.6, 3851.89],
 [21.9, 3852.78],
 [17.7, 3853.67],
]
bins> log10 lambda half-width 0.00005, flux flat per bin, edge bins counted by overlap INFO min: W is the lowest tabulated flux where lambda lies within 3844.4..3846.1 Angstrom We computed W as 20.5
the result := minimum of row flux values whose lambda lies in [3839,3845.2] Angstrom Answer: 14.4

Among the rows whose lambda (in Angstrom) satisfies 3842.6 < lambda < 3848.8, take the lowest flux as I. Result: 20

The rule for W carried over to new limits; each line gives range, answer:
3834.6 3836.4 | 13.2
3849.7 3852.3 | 21.7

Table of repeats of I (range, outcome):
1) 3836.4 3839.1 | 15.7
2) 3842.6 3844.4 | 23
